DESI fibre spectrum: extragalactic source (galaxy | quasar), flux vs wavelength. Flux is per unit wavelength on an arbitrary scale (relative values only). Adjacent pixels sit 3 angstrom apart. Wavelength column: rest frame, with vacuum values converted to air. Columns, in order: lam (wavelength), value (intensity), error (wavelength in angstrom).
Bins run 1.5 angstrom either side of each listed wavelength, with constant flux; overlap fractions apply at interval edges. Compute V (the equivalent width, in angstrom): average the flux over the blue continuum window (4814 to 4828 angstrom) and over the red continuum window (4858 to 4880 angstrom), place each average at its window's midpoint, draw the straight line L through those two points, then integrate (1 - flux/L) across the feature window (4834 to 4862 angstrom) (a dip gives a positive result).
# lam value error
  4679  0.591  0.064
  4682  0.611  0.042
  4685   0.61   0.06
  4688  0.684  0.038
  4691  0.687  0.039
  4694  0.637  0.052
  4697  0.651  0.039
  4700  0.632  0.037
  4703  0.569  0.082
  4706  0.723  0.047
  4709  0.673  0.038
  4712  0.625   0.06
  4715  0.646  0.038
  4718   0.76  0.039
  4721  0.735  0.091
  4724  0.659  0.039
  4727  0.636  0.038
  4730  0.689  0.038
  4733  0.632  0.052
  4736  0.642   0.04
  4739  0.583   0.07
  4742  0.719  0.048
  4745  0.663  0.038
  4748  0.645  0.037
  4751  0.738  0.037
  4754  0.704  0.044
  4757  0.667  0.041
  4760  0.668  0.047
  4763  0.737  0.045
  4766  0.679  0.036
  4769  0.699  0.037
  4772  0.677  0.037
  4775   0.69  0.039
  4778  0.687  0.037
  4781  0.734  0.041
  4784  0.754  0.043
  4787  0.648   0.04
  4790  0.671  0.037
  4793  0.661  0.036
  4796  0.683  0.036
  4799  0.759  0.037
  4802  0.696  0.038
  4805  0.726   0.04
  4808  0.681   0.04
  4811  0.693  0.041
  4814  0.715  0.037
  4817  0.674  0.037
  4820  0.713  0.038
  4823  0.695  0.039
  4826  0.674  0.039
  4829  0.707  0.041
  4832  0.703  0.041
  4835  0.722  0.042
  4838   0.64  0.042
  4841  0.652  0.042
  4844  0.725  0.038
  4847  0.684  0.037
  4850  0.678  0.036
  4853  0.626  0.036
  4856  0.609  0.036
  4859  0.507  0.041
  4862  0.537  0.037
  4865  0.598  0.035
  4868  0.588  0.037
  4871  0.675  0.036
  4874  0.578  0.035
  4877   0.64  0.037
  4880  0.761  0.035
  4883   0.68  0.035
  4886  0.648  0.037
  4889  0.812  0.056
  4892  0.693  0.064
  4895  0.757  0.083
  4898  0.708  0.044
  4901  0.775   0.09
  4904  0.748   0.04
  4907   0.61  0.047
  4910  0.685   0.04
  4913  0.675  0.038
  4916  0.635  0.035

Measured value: 0.03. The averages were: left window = 0.692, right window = 0.603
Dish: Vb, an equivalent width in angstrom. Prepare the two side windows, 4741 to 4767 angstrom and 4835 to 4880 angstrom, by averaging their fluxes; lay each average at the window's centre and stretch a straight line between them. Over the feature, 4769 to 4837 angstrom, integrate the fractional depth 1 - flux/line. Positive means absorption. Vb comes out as -3.6 angstrom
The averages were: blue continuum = 0.691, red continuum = 0.632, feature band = 0.698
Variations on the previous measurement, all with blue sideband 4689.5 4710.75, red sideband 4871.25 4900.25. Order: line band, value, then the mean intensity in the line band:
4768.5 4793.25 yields -0.7 angstrom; 0.692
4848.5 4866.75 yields 2.6 angstrom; 0.592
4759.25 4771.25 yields -0.5 angstrom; 0.696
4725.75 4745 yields 0.3 angstrom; 0.651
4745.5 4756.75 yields -0.4 angstrom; 0.69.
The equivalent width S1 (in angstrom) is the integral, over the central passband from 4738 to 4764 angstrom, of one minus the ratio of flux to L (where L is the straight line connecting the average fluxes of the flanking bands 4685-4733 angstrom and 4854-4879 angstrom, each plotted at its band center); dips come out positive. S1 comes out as -1.43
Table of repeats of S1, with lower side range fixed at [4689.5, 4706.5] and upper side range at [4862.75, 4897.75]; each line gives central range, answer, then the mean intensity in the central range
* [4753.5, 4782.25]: -1.6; 0.694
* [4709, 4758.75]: -1.6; 0.671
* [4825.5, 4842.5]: -0.4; 0.684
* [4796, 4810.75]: -1.1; 0.71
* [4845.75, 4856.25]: 0.2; 0.653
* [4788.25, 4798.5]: -0.3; 0.68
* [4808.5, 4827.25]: -0.8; 0.694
